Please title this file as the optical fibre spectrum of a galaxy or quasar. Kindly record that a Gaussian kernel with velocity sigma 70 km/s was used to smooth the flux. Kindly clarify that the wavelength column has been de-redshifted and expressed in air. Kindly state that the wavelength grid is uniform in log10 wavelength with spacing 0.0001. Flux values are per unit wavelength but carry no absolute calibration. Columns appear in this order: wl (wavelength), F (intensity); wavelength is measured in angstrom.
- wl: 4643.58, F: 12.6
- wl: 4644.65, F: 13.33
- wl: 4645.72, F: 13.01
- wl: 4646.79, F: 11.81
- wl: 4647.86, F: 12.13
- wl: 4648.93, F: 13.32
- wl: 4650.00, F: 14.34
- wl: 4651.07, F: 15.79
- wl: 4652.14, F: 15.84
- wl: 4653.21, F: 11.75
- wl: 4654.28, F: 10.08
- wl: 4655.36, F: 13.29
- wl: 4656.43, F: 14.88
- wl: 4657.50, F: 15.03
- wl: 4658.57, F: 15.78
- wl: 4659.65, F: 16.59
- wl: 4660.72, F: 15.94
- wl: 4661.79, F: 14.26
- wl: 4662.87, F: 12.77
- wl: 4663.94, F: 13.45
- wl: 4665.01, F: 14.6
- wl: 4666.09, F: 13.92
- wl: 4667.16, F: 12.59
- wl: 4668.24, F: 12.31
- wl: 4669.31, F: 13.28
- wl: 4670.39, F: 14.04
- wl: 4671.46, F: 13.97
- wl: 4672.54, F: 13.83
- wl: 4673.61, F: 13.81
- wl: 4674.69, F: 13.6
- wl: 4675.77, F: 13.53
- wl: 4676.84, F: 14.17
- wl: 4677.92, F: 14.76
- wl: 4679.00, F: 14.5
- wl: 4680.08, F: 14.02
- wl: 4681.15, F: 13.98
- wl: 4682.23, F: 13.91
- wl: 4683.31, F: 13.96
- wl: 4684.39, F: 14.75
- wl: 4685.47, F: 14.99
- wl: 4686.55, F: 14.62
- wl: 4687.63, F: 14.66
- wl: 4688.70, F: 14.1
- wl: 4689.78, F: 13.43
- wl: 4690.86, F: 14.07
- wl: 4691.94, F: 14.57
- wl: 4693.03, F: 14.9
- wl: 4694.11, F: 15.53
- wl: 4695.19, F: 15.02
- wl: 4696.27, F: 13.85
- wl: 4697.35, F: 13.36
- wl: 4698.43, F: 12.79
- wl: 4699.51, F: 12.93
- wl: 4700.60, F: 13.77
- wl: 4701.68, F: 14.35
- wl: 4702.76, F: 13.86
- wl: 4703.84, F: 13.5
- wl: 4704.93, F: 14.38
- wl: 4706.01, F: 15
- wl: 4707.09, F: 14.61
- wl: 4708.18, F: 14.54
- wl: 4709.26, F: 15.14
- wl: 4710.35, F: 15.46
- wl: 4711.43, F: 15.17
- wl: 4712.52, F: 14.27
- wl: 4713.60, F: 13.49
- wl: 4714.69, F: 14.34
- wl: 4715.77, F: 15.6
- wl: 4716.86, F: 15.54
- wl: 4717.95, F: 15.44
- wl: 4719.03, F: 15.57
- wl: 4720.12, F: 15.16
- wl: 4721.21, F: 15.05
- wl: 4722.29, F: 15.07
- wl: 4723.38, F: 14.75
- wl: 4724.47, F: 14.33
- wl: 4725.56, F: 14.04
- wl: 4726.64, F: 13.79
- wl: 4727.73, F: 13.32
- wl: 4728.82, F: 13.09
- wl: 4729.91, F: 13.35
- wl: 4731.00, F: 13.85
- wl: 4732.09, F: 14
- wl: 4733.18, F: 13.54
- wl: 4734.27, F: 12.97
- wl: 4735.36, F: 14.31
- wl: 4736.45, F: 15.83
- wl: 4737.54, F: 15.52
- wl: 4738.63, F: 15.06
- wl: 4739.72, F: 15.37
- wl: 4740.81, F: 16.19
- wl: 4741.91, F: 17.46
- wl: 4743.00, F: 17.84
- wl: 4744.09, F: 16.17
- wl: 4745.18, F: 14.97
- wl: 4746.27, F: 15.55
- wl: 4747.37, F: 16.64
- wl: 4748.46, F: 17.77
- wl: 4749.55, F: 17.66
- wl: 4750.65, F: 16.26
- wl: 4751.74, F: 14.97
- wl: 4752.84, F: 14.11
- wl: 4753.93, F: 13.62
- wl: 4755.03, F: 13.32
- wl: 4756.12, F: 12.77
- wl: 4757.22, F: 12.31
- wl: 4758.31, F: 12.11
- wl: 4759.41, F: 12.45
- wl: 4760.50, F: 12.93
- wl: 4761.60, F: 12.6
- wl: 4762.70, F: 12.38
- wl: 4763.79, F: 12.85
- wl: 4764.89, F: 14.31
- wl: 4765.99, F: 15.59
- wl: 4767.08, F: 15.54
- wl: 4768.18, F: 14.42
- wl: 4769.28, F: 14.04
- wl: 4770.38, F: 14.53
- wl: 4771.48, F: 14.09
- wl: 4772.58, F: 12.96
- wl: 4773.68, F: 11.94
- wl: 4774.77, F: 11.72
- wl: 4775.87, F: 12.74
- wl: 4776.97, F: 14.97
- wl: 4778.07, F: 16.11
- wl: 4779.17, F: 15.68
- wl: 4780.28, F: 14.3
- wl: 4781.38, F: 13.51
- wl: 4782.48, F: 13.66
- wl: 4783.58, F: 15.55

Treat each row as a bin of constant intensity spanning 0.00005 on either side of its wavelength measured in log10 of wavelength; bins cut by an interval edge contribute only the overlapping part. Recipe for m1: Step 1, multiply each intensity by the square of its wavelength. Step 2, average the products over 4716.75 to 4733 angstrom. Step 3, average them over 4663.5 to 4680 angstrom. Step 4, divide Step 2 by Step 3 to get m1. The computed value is 1.1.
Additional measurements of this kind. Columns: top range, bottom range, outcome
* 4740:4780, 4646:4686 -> 1.08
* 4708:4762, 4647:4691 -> 1.08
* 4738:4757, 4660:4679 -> 1.16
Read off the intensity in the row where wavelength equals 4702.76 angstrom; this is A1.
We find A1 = 13.86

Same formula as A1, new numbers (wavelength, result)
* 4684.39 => 14.75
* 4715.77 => 15.6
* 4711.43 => 15.17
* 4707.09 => 14.61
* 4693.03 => 14.9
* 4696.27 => 13.85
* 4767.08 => 15.54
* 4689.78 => 13.43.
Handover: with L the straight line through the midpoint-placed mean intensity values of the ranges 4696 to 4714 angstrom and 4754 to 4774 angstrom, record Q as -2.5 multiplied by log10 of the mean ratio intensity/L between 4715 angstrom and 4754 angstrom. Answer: -0.10 mag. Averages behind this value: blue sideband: 14.2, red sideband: 13.4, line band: 15.1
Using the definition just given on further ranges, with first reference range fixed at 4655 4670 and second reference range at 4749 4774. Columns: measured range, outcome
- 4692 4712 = -0.022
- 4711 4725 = -0.068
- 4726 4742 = -0.038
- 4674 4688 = -0.009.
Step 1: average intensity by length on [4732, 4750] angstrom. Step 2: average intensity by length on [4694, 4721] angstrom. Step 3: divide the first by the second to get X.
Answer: 1.09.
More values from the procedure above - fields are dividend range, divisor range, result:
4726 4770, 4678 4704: 1.03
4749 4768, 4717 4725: 0.92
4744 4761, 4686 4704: 1.03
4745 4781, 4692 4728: 0.98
